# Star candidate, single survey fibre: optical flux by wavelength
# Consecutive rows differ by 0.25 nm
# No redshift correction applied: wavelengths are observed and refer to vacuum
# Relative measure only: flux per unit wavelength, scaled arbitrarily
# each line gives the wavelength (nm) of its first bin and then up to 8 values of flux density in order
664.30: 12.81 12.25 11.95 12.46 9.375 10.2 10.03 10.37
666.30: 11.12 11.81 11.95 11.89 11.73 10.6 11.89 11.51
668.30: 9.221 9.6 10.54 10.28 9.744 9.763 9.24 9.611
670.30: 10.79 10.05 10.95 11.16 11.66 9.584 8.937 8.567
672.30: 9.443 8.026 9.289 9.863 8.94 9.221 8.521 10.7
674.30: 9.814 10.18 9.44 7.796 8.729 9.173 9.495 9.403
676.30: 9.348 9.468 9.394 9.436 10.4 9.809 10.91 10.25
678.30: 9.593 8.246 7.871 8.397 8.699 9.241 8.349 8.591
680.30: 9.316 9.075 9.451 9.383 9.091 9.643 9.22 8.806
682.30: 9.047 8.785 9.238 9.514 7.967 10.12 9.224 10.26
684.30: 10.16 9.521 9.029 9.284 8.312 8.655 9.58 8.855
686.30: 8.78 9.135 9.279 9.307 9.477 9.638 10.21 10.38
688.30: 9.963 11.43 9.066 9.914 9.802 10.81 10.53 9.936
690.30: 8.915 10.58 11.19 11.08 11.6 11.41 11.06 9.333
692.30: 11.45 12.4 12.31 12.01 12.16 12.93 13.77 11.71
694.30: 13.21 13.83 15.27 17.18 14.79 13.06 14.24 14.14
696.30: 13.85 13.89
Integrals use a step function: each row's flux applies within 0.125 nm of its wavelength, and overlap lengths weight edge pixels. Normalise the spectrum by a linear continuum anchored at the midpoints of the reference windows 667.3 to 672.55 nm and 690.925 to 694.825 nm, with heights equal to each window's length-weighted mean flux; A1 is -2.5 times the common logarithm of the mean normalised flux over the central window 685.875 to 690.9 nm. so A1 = 0.19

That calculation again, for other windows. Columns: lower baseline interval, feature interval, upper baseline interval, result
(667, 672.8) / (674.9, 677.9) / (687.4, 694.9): 0.116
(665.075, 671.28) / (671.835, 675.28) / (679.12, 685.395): 0.097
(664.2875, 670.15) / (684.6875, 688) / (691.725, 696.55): 0.326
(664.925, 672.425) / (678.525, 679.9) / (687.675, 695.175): 0.277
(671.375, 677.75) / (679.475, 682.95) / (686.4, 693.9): 0.095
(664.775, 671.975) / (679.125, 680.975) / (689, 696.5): 0.258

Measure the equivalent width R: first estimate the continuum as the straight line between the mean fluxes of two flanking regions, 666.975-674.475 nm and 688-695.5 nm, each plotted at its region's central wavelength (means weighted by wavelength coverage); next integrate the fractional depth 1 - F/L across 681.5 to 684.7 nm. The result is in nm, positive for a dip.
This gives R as 0.49 nm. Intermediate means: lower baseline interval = 10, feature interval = 9.34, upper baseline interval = 11.7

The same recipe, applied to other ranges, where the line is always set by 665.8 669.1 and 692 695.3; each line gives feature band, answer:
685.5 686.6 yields 0.30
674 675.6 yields 0.30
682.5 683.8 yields 0.32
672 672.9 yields 0.20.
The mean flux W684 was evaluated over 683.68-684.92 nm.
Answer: 9.64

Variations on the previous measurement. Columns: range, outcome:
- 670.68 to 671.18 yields 11.1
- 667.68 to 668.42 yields 10.9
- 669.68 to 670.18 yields 9.44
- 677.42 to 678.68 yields 9.76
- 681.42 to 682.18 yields 9.22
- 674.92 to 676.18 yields 8.92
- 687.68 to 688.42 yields 10.2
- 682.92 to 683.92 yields 9.21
